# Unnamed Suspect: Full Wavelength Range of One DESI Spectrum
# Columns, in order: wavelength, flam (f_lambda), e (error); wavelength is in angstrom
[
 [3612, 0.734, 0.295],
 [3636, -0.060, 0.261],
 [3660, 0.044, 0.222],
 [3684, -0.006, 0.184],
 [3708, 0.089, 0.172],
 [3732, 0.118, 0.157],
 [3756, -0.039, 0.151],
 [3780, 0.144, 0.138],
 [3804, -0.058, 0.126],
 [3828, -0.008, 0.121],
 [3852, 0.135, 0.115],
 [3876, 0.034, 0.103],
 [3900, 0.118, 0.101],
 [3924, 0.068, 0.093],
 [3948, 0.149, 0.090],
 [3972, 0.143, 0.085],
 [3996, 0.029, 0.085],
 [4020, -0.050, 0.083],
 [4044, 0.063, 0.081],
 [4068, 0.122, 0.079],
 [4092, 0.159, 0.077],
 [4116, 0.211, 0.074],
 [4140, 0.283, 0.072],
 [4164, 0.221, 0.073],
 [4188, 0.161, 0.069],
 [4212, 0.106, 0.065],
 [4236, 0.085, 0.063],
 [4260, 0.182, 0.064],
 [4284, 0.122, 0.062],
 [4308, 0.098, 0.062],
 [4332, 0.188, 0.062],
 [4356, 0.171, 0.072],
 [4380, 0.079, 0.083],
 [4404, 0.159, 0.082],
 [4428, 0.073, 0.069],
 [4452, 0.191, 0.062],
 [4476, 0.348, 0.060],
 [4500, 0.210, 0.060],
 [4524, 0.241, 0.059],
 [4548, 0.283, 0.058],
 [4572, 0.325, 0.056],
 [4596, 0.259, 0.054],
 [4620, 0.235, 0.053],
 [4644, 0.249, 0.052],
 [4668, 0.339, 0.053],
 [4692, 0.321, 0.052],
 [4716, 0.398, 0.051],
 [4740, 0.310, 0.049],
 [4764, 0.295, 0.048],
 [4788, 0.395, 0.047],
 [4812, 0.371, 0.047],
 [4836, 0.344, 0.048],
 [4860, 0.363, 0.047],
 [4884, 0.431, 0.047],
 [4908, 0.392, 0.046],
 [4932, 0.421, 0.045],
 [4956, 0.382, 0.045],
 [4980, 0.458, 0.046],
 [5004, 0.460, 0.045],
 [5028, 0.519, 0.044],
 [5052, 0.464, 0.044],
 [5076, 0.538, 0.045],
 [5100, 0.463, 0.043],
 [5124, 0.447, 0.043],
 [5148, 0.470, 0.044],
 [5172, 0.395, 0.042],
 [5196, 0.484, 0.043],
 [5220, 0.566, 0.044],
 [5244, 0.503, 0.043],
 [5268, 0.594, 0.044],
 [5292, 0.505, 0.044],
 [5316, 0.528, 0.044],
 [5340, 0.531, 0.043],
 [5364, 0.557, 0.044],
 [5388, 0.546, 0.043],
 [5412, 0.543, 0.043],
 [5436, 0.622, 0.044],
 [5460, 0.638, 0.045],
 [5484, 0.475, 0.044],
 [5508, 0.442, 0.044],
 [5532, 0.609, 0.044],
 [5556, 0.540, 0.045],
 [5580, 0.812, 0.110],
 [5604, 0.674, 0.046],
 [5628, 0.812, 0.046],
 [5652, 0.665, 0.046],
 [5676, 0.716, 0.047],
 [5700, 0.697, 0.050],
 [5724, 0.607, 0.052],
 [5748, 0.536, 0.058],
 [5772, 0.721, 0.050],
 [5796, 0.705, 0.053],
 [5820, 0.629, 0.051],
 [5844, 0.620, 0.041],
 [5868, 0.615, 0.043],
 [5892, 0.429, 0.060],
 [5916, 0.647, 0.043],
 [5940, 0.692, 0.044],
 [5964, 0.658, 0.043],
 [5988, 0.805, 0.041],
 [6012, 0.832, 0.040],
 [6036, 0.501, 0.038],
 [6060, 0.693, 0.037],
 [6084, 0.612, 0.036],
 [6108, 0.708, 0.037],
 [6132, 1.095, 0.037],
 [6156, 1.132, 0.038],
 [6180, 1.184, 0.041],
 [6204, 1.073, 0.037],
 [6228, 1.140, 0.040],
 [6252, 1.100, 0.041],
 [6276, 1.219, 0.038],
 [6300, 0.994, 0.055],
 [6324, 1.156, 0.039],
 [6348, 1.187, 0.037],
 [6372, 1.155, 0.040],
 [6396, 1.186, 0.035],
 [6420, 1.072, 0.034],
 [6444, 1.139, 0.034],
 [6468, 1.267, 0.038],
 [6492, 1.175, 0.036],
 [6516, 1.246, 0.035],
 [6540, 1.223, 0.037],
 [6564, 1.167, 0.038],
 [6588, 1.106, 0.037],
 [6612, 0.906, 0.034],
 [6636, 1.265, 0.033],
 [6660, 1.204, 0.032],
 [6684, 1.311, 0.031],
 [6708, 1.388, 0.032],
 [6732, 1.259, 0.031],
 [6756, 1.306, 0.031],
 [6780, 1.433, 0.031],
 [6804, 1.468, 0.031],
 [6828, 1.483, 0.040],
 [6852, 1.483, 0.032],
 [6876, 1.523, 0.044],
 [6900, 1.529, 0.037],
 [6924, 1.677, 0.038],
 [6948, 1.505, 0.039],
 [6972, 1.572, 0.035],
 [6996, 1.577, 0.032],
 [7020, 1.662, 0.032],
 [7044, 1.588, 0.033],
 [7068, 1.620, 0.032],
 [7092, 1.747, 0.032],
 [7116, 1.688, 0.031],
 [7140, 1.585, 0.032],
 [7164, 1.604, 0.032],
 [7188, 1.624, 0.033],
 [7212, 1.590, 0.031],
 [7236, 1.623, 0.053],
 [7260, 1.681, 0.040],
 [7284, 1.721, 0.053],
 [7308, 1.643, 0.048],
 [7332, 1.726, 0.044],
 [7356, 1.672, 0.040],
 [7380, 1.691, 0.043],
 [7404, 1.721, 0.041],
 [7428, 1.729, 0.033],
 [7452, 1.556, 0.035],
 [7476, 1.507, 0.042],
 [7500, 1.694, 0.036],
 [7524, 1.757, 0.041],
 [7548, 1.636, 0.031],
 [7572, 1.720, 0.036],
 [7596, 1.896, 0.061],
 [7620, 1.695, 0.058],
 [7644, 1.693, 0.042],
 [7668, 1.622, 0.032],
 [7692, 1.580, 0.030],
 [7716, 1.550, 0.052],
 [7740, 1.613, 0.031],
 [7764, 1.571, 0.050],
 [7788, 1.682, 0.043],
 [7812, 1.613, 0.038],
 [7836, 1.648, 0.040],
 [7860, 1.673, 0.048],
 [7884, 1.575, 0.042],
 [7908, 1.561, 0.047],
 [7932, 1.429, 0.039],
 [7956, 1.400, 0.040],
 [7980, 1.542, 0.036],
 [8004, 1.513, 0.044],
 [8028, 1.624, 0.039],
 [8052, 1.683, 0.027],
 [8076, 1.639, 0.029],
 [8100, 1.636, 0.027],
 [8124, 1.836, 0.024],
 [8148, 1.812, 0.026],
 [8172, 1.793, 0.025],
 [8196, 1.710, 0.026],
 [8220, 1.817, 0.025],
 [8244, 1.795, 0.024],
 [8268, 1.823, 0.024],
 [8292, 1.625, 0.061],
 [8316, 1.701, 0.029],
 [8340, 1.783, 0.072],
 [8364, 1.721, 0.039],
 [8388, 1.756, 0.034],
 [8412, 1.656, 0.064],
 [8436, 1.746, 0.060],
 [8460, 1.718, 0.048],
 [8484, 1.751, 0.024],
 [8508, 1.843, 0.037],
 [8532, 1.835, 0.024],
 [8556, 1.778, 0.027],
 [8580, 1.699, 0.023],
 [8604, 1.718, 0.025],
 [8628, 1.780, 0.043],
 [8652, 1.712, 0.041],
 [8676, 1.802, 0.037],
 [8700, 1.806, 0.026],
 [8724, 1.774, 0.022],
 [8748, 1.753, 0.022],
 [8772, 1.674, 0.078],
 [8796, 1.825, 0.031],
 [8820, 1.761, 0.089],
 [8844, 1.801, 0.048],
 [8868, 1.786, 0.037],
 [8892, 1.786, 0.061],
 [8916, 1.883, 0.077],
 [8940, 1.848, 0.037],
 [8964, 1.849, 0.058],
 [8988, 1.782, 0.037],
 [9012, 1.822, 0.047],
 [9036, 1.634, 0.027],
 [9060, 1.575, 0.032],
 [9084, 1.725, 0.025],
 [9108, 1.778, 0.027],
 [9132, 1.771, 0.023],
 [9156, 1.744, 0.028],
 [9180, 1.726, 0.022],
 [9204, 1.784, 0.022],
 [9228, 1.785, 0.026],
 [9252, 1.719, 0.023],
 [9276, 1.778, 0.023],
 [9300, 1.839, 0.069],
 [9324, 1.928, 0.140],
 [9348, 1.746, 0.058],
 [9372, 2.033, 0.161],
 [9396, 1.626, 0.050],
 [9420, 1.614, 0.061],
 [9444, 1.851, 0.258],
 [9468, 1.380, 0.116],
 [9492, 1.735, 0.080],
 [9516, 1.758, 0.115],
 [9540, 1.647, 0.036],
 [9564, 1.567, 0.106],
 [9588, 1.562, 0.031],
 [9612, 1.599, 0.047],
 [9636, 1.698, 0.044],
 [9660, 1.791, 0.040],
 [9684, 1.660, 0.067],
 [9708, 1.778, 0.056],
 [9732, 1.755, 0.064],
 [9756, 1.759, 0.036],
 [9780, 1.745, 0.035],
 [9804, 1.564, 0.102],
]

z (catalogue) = 0.535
